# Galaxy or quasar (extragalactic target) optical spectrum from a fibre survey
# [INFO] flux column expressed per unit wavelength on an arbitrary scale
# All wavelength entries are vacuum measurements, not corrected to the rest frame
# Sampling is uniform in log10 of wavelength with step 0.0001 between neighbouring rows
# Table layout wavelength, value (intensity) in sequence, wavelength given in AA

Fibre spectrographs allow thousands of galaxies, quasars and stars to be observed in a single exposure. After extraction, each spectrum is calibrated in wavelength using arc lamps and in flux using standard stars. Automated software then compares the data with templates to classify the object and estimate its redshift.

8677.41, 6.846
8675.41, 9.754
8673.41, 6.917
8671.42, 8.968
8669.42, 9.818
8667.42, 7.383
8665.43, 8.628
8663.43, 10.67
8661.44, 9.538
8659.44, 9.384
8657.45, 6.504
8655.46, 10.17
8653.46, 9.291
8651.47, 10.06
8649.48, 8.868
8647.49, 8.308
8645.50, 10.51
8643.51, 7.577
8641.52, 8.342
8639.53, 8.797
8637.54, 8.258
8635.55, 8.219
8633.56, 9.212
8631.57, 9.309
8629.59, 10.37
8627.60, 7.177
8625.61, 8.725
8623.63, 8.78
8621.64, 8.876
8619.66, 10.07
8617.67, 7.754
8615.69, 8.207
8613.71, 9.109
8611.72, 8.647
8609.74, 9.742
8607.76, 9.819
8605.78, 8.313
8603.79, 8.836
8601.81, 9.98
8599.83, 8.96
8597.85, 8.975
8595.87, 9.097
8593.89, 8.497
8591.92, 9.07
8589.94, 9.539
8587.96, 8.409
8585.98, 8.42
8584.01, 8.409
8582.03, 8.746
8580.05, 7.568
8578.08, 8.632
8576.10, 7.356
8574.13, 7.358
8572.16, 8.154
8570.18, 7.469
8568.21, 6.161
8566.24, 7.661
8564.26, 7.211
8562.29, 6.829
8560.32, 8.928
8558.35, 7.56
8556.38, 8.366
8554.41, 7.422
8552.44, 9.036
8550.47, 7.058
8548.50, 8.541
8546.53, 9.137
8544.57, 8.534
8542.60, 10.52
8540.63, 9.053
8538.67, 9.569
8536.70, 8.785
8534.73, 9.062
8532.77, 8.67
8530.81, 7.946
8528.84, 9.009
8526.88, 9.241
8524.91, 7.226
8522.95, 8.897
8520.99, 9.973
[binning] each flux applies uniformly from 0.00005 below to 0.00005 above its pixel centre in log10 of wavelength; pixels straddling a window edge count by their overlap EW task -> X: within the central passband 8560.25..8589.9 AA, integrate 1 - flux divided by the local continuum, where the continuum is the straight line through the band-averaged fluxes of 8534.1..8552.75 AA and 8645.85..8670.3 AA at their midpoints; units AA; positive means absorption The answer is 3.7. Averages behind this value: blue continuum 8.92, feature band 7.84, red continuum 9.09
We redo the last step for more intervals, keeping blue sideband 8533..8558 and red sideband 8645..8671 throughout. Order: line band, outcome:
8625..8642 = 0.6 AA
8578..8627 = 0.5 AA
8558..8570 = 1.9 AA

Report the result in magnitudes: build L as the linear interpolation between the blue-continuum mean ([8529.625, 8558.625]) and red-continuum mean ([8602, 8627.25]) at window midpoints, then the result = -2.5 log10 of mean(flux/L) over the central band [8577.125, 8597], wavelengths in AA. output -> 0.019 mag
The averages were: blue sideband 8.65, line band 8.64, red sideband 8.9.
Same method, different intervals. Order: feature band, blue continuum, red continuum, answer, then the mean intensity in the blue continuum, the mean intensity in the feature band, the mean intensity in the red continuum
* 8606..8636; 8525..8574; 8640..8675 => -0.03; 8.29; 8.93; 8.89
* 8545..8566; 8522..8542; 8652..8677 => 0.10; 8.78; 8.01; 8.89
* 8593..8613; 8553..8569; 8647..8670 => -0.11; 7.57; 9.09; 9.05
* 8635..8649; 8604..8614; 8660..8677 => 0.05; 9.1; 8.6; 8.89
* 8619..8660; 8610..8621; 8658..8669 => 0.01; 8.83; 8.88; 9.05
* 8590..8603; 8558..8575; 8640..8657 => -0.14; 7.48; 9.13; 9.05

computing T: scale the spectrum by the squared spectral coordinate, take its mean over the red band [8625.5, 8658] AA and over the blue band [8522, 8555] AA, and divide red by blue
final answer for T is 1.04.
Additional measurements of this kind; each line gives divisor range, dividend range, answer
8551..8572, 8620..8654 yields 1.18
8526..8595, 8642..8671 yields 1.11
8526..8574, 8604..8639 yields 1.08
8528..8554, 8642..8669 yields 1.05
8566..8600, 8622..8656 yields 1.10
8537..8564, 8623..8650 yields 1.05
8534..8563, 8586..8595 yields 1.04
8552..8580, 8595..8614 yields 1.20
